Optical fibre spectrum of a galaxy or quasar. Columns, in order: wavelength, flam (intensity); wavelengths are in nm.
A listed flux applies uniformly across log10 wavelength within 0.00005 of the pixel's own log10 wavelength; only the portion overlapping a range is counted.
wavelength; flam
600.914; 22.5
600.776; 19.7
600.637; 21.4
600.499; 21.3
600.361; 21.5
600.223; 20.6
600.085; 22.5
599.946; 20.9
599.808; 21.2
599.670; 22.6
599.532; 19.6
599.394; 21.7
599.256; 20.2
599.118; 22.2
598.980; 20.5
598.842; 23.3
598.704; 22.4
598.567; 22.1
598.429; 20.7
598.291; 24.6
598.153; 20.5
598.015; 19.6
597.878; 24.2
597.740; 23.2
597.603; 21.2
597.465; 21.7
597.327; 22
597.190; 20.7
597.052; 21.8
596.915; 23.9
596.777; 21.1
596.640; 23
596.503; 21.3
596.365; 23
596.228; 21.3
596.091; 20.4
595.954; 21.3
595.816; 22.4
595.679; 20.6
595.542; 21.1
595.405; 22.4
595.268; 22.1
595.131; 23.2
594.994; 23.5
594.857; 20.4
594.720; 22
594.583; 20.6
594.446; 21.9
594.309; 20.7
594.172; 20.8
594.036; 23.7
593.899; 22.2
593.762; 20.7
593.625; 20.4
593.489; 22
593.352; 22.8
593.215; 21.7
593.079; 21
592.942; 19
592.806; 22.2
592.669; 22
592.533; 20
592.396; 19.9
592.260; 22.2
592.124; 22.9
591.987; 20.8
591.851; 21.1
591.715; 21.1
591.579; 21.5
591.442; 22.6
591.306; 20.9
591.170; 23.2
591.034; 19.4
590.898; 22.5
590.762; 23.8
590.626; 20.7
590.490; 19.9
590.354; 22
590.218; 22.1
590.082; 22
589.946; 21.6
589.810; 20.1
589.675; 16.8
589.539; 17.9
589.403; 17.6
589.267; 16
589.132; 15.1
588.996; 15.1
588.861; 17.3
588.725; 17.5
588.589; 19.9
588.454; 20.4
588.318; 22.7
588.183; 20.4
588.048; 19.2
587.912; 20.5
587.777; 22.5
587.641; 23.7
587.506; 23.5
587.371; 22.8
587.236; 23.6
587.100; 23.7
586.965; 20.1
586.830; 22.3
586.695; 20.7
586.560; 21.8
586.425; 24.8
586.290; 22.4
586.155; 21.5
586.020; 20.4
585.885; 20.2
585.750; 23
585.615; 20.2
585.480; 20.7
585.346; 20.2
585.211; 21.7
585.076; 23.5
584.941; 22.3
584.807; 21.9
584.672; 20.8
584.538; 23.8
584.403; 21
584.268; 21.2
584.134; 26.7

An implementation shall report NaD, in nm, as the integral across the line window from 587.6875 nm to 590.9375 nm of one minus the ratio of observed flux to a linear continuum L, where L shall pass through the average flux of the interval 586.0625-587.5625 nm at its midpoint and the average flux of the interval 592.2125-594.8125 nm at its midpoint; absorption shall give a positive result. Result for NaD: 0.34 nm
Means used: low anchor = 22.4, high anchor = 21.3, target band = 19.7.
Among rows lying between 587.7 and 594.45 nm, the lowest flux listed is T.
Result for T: 15.1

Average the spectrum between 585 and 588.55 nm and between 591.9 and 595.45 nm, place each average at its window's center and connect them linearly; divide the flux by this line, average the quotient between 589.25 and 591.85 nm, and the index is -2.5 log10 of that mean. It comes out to 0.048 mag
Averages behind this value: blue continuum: 21.8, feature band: 20.7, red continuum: 21.6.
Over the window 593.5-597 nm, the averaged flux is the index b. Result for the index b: 21.8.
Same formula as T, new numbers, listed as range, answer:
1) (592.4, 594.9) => 19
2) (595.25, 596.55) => 20.4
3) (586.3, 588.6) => 19.2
